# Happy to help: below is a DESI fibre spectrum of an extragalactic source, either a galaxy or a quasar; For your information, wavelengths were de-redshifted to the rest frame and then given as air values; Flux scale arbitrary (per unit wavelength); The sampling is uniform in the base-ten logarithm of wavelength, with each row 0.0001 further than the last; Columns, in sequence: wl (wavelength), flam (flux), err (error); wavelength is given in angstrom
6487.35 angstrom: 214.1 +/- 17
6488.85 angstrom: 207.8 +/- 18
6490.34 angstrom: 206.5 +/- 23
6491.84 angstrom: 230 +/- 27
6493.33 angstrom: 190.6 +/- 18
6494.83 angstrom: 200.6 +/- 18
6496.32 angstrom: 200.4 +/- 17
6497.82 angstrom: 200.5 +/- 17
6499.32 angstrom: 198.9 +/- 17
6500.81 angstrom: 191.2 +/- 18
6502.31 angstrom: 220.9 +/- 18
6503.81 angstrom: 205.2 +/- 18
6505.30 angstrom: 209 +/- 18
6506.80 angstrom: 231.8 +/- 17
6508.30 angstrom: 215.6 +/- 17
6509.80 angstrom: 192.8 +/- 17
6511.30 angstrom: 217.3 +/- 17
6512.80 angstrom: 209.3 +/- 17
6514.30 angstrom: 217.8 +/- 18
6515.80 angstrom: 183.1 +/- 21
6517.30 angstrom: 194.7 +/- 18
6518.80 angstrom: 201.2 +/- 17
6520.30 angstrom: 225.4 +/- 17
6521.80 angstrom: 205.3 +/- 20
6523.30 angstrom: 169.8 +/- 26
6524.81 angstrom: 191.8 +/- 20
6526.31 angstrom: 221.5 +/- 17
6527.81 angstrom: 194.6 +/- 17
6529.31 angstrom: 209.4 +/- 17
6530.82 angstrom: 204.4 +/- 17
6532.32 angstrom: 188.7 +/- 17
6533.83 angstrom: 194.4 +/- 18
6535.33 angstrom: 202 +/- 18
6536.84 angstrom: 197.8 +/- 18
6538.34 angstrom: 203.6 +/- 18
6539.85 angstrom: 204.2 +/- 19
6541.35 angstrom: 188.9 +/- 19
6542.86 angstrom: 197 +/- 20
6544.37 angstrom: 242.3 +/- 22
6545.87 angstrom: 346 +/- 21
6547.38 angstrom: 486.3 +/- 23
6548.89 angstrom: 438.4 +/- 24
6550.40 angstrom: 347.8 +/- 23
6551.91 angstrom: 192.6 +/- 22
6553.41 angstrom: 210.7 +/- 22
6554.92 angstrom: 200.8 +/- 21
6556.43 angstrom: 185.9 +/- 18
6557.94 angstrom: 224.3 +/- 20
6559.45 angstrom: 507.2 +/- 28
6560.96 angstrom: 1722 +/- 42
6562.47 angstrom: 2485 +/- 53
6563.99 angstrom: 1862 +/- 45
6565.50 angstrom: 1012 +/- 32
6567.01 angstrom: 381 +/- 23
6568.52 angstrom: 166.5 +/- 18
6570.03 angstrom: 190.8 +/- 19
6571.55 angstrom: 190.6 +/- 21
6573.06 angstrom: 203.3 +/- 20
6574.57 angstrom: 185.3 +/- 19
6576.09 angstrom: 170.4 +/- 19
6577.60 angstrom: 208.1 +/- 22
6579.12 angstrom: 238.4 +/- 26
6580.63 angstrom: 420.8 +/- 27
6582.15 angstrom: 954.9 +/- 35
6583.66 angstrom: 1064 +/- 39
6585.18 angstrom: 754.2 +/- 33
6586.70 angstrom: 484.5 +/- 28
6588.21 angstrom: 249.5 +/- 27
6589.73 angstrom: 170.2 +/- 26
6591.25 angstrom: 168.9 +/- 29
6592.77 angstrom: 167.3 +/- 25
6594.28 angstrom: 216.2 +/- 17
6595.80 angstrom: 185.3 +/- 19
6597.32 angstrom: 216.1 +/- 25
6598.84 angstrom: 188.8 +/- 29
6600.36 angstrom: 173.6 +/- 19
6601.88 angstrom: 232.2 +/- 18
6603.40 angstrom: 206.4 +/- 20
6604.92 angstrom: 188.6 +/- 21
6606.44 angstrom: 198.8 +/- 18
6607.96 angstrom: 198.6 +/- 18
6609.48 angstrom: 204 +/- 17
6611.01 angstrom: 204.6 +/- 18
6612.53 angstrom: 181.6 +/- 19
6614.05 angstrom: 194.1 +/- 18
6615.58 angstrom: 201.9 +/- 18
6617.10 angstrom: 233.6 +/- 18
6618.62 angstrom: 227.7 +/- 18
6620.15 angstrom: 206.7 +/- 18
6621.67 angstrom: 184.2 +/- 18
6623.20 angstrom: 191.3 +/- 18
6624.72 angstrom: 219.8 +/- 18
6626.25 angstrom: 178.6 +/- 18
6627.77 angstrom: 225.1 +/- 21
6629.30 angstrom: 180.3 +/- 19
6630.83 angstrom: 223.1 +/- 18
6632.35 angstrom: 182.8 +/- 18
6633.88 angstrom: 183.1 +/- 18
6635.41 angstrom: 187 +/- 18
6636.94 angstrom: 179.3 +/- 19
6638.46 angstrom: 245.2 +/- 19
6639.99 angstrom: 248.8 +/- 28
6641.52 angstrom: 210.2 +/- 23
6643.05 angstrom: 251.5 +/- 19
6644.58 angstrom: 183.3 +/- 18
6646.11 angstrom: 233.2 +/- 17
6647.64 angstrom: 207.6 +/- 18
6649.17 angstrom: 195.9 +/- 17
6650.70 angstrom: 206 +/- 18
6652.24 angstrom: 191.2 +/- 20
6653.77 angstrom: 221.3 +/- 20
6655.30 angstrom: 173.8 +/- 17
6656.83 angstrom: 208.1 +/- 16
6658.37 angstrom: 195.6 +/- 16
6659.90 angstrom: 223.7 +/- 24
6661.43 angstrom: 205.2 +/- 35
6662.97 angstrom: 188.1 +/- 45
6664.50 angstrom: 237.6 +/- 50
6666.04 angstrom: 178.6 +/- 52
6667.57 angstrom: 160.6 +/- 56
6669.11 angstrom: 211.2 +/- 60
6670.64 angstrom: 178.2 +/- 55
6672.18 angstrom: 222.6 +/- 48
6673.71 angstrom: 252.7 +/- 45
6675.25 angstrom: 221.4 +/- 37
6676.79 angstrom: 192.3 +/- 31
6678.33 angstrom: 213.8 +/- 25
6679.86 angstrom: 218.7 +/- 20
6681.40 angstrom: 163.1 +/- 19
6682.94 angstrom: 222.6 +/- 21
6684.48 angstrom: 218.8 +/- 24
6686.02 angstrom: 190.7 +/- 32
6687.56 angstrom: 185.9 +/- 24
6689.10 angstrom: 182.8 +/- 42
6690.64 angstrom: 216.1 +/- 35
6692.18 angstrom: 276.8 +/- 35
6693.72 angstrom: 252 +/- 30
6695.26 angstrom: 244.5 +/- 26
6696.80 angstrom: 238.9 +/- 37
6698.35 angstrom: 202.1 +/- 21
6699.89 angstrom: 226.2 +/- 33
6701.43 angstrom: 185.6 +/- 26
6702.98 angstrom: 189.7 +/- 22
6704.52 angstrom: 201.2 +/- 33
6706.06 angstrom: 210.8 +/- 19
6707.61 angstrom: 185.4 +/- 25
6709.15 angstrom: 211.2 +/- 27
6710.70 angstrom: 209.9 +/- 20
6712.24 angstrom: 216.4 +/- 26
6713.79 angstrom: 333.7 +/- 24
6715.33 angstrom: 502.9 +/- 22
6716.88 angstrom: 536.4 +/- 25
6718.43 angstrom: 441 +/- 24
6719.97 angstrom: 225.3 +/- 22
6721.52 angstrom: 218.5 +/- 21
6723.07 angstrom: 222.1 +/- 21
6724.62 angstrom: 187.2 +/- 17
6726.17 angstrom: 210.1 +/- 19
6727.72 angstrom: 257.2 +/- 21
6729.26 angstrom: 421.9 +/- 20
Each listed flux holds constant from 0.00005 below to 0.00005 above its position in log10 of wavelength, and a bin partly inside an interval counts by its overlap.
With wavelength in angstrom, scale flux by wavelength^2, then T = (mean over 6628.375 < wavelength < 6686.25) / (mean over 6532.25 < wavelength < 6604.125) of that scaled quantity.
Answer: 0.51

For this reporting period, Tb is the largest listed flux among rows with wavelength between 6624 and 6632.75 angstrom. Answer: 225.1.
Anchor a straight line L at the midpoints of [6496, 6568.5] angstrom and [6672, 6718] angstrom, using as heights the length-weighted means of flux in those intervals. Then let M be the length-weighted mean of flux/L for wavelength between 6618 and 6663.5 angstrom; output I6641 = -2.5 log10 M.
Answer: 0.33 mag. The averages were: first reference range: 361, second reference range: 239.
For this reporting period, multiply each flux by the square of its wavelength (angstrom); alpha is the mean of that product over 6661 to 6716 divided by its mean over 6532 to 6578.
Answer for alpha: 0.5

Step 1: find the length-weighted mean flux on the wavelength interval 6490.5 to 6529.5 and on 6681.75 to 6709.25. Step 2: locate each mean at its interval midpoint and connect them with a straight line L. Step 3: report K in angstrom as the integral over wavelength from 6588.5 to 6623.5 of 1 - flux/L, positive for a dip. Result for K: 1.8 angstrom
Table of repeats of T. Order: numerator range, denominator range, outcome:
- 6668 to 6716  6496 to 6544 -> 1.16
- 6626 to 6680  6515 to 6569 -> 0.52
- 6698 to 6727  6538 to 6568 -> 0.47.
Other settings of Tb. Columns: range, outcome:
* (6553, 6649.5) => 2485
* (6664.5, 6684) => 252.7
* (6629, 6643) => 248.8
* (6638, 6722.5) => 536.4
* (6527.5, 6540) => 209.4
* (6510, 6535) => 225.4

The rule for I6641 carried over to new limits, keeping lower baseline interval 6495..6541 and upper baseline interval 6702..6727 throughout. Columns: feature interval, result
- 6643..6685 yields 0.22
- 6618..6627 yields 0.18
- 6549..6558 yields -0.13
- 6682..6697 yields 0.17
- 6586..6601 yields 0.03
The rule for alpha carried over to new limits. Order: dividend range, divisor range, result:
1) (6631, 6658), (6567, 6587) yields 0.53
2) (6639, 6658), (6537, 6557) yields 0.82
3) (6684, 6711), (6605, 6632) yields 1.08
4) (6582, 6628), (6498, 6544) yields 1.37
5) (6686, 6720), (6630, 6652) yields 1.25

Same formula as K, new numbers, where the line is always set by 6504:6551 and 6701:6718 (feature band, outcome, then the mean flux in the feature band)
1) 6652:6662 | 2.3 angstrom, 203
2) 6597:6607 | 2.0 angstrom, 200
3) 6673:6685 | 2.5 angstrom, 213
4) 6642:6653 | 2.1 angstrom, 210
